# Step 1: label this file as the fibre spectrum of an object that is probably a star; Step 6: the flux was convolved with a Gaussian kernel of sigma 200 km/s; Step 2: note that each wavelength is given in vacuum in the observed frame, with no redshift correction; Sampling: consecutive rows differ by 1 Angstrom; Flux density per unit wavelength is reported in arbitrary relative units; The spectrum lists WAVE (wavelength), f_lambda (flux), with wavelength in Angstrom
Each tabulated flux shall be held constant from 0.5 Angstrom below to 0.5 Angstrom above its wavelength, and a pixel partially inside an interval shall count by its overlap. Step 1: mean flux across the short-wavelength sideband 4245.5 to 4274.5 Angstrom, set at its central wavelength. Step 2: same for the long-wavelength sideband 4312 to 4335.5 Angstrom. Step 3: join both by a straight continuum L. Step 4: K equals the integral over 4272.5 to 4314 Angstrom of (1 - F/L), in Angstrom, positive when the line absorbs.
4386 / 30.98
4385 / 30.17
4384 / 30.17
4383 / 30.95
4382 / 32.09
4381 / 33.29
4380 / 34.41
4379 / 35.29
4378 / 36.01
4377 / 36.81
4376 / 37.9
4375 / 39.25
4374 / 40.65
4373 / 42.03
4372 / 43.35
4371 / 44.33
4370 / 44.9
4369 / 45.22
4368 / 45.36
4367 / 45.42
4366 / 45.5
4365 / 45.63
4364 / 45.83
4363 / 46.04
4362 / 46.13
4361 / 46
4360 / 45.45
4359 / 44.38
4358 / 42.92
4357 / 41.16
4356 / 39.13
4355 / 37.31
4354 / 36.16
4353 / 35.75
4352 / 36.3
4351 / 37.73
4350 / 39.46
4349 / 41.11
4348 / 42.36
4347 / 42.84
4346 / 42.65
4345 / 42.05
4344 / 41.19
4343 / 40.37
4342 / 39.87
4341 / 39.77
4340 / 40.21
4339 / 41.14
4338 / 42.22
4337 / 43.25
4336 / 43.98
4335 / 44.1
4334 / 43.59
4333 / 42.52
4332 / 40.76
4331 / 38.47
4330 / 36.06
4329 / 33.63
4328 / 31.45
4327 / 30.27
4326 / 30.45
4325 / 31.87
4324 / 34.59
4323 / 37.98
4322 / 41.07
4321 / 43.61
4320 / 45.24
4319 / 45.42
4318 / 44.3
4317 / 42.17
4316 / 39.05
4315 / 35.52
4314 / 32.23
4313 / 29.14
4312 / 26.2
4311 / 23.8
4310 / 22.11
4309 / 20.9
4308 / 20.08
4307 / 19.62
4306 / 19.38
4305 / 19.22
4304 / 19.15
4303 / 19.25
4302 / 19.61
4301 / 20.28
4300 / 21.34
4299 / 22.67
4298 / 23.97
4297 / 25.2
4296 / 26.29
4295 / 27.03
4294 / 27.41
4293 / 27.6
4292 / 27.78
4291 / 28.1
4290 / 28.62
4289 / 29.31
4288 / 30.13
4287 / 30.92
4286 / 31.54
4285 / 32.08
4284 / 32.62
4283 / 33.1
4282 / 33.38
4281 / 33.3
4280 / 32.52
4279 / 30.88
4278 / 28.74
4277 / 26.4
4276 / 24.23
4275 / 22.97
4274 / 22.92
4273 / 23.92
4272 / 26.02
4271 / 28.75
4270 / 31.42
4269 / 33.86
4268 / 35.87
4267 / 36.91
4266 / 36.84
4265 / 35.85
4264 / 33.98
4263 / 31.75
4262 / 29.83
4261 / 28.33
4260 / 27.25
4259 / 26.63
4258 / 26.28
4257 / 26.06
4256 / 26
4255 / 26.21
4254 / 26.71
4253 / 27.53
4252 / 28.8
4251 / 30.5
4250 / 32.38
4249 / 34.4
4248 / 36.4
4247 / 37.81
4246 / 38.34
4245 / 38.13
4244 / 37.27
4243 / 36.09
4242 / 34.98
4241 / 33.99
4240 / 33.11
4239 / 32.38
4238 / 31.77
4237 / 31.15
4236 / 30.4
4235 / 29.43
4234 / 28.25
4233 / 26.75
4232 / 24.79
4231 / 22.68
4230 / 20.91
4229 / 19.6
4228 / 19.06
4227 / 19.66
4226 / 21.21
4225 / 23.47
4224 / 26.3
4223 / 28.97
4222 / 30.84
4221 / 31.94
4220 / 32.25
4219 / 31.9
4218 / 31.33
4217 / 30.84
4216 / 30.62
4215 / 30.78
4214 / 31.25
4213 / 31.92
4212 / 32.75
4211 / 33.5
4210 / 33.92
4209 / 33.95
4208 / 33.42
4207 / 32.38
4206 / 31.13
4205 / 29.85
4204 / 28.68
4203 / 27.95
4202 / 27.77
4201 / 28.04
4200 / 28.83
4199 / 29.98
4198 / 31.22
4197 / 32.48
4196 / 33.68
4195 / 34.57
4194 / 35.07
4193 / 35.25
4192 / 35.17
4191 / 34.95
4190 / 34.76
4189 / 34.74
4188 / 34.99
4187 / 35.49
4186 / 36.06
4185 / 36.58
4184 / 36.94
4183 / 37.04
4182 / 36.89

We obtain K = 9.9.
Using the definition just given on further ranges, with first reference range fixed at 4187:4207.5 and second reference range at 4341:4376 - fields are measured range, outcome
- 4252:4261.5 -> 2.4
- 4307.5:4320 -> 2.3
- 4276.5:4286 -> 1.5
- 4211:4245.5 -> 4.8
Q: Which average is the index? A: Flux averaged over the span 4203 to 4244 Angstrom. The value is 29.5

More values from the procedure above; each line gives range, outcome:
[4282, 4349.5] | 33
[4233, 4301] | 30.1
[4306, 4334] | 33.9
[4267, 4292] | 29.8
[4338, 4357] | 39.8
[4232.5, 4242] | 31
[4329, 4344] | 40.9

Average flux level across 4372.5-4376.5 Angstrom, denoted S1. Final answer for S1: 40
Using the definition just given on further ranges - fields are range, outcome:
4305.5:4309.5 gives 20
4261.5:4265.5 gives 32.9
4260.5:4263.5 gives 30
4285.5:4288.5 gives 30.9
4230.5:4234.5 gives 25.6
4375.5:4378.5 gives 36.9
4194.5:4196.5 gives 34.1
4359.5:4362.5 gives 45.9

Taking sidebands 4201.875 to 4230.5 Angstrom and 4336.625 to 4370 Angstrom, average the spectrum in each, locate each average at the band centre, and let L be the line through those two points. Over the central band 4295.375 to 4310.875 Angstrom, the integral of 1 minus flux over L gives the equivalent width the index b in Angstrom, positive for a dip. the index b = 6.6 Angstrom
